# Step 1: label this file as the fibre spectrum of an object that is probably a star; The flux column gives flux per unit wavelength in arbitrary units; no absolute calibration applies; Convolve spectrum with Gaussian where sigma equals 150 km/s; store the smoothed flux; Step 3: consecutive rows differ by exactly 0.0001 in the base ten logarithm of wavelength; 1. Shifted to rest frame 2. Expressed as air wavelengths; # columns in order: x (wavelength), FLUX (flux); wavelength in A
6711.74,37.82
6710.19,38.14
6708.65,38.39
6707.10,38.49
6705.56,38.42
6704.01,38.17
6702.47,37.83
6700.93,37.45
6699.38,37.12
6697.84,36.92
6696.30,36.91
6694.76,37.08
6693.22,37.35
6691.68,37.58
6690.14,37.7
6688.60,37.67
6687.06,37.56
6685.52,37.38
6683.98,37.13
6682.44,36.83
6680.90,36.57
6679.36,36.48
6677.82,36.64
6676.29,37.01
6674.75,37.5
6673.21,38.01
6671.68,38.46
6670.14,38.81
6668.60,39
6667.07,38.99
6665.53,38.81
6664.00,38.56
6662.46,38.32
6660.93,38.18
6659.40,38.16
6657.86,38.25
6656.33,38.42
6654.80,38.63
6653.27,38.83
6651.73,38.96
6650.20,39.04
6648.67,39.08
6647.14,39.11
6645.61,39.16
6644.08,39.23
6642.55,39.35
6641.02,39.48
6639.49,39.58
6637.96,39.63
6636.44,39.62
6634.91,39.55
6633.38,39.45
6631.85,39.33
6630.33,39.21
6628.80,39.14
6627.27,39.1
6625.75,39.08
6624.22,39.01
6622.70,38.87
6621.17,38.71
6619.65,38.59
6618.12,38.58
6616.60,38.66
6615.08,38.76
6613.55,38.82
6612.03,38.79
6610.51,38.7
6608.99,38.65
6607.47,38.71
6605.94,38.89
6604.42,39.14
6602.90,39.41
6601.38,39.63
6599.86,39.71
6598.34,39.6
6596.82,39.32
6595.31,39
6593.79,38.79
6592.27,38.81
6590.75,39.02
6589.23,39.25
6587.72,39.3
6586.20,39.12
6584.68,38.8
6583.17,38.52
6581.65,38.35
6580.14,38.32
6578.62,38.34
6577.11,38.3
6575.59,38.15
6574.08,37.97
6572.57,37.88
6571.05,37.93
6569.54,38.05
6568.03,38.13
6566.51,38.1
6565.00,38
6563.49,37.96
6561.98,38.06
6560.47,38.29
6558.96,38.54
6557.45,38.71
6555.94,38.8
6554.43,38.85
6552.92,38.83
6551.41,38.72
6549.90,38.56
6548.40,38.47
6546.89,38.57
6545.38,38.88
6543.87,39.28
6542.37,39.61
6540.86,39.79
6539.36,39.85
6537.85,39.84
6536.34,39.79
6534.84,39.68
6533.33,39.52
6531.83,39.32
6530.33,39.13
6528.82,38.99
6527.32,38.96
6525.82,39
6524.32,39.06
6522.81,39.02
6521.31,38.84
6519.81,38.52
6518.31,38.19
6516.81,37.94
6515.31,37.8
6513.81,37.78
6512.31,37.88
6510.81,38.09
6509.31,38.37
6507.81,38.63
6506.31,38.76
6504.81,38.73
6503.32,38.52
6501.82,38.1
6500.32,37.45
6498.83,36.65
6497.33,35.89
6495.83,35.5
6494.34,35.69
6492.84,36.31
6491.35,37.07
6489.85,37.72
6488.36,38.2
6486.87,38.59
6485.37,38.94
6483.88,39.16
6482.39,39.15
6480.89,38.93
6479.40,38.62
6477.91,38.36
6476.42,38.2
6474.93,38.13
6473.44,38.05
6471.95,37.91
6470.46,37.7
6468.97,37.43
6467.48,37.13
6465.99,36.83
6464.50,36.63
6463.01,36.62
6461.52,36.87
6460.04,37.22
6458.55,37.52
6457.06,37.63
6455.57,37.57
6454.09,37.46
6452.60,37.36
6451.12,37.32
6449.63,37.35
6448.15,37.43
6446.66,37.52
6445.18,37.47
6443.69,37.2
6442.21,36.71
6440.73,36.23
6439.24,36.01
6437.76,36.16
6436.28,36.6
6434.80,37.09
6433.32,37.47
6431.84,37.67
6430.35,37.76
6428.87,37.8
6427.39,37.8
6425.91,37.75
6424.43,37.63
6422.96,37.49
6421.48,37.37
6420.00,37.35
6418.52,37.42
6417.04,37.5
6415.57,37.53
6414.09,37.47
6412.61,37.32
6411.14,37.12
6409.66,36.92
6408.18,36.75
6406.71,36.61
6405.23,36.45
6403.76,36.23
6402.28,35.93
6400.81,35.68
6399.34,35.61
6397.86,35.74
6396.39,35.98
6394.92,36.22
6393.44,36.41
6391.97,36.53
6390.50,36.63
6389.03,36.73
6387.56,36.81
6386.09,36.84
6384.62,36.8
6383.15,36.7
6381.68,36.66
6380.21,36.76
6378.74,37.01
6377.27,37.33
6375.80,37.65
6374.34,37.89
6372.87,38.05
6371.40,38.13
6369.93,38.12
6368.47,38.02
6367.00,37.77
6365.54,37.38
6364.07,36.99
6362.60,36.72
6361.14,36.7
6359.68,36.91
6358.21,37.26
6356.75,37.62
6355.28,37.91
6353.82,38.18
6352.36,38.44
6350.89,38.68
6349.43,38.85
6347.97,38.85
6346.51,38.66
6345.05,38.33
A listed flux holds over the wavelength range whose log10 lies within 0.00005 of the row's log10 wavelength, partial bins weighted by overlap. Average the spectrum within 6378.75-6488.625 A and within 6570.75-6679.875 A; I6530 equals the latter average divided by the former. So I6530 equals 1.04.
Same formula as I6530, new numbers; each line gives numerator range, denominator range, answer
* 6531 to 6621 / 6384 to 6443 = 1.05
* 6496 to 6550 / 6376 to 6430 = 1.05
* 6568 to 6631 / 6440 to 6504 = 1.03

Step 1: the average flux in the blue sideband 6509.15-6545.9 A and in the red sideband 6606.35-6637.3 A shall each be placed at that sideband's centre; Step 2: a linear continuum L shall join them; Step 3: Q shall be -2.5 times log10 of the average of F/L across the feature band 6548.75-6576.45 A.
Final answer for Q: 0.02 mag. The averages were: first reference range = 38.9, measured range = 38.3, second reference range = 39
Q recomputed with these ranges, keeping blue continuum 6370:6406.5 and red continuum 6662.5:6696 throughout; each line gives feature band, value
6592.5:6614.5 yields -0.05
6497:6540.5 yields -0.04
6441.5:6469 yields -0.01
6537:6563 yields -0.05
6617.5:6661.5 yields -0.04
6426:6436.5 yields -0.02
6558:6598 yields -0.03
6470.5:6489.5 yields -0.04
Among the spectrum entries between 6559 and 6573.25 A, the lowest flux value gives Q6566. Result 37.88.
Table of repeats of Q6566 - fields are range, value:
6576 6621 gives 38.3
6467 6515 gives 35.5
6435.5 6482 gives 36.01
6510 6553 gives 37.78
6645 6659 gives 38.25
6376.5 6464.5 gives 35.61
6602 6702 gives 36.48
